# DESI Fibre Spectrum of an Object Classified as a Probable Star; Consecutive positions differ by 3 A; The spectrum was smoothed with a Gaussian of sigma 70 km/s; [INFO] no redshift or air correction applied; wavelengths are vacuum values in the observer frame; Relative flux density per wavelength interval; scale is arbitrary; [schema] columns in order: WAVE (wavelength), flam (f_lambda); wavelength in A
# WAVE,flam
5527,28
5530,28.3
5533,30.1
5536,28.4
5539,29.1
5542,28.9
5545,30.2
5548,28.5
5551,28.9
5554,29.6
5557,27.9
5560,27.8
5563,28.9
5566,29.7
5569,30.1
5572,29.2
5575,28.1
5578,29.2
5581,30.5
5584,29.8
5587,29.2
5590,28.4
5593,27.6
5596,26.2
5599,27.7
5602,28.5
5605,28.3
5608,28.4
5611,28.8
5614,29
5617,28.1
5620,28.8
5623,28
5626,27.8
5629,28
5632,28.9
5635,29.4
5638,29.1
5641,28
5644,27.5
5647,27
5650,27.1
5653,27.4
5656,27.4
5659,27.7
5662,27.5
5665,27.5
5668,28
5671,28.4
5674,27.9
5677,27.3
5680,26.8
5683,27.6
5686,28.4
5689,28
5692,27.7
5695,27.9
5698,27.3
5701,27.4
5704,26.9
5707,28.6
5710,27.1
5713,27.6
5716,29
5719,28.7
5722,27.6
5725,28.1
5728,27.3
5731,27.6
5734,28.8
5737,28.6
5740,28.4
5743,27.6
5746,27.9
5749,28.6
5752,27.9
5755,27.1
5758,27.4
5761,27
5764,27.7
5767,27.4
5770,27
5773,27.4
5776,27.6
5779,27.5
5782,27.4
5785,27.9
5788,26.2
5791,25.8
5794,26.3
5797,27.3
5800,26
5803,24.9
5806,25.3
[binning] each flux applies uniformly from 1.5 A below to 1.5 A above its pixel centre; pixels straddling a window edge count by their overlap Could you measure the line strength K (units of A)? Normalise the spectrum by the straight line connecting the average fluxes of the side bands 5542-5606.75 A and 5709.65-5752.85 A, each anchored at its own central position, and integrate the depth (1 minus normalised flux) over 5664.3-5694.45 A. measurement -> 0.6 A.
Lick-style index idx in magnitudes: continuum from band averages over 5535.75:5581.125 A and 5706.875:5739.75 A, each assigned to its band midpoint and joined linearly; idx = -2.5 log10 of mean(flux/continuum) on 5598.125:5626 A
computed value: 0.013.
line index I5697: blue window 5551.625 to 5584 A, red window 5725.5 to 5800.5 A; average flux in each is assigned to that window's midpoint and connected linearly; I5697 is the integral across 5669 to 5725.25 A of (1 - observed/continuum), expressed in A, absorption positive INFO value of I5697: 0.4 A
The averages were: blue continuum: 29.1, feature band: 27.8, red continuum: 27.5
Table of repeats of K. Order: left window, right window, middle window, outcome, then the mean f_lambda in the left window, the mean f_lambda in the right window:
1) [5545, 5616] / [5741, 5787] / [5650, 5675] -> 0.5 A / 28.7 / 27.6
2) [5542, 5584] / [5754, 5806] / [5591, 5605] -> 0.6 A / 29.1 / 26.9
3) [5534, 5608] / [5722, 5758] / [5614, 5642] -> 0.0 A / 28.8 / 28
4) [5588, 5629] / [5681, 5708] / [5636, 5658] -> 0.2 A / 28.1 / 27.7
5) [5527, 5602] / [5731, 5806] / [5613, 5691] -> 0.6 A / 28.8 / 27.3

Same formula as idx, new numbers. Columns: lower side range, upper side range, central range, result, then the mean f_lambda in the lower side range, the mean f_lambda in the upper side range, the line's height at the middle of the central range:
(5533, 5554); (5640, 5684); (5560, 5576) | -0.012 mag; 29.1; 27.5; 28.8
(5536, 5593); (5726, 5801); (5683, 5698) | 0.006 mag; 29.1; 27.4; 28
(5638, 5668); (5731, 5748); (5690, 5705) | 0.016 mag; 27.6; 28.2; 27.9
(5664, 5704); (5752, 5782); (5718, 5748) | -0.022 mag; 27.7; 27.4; 27.5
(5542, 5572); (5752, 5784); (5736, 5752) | -0.023 mag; 29.1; 27.4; 27.6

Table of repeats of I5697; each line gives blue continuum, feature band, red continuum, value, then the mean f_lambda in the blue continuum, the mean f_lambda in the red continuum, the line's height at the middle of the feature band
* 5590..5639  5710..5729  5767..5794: -0.3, 28.3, 27.1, 27.5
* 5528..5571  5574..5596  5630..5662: -0.1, 29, 27.9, 28.6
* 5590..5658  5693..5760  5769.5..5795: -1.2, 28.1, 27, 27.4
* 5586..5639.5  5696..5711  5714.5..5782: 0.3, 28.3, 27.8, 28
